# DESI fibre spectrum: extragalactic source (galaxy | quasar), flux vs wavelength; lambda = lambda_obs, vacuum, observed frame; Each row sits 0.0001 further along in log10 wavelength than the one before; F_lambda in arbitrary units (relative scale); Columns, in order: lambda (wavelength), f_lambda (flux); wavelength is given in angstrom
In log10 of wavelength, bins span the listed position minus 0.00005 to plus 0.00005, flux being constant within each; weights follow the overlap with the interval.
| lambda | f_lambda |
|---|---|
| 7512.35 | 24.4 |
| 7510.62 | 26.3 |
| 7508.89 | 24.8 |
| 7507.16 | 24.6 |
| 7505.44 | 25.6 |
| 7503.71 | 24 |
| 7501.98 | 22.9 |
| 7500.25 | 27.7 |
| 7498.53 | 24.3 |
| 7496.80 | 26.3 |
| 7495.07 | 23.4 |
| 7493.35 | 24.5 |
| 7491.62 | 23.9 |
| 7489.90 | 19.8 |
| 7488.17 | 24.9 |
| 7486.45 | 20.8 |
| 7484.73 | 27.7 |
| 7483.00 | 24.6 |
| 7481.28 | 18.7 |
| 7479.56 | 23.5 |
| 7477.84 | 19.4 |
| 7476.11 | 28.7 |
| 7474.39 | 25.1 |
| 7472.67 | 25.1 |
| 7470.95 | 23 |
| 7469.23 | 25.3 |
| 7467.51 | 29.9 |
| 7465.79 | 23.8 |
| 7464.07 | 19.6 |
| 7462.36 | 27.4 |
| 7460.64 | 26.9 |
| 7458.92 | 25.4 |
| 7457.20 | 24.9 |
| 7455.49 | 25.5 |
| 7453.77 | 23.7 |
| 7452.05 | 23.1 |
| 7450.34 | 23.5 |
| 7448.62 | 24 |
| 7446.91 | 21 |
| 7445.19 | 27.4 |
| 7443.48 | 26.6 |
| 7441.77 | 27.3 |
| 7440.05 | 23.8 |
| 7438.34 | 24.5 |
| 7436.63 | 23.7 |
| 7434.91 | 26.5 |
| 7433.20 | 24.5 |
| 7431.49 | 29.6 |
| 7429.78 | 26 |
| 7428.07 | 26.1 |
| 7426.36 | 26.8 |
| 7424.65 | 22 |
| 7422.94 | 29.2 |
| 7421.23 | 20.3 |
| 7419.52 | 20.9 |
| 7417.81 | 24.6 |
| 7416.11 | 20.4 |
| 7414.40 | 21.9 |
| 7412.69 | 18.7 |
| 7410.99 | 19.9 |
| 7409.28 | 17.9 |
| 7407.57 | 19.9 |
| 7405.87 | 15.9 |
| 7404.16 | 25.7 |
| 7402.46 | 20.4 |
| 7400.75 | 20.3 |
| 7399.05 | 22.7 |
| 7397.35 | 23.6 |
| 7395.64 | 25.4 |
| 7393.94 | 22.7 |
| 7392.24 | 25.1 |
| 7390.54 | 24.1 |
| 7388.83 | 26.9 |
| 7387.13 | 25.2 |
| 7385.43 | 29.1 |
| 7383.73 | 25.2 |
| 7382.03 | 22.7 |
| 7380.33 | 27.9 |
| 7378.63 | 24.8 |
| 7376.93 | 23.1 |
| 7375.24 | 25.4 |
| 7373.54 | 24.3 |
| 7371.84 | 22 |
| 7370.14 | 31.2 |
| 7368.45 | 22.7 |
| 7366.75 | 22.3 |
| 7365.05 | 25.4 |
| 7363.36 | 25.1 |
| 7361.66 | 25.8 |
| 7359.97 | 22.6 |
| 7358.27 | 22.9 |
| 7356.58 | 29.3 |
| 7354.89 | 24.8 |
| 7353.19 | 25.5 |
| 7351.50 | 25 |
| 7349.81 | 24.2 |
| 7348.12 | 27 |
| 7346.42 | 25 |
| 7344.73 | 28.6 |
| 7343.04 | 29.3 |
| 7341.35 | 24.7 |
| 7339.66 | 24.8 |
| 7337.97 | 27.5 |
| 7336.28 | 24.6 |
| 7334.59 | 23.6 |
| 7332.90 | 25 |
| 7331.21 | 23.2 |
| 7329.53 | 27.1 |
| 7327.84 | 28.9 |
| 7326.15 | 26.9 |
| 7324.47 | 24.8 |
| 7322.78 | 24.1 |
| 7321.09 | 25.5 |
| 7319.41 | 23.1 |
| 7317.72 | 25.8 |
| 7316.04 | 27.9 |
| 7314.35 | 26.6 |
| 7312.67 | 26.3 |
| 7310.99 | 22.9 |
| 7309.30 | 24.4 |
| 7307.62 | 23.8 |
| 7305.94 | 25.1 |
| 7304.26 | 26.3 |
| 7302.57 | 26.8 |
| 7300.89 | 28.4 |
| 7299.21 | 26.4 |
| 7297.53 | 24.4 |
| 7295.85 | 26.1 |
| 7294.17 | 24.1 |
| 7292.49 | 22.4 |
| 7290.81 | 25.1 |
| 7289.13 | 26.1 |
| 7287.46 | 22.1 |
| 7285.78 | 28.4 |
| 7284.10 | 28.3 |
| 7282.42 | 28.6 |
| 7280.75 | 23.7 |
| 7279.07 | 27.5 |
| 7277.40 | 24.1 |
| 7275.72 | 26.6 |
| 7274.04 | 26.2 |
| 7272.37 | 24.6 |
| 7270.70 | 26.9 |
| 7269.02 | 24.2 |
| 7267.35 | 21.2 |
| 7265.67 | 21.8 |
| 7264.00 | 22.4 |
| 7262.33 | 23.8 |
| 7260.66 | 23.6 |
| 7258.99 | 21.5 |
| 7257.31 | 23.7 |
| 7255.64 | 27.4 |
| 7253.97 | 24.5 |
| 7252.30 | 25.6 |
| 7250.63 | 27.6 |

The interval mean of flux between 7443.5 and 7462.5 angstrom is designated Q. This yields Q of 24.8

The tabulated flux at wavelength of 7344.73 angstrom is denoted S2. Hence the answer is 28.6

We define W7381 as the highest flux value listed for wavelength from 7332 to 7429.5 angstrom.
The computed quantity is 31.2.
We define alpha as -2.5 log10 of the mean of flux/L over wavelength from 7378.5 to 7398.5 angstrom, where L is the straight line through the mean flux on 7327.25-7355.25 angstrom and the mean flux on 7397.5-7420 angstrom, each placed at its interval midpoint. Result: -0.132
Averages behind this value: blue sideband 25.8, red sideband 20.8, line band 25.2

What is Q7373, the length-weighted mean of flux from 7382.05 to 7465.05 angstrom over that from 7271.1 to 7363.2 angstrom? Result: 0.93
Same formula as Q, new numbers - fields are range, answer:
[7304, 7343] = 25.4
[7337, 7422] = 24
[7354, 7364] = 25.1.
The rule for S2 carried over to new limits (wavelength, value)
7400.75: 20.3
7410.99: 19.9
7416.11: 20.4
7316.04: 27.9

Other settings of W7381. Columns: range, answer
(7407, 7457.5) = 29.6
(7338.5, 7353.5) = 29.3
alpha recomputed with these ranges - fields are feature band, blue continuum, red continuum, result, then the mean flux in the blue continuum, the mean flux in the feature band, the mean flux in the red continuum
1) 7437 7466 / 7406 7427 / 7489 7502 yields -0.09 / 21.6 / 24.6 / 24.2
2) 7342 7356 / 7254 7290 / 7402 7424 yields -0.15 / 24.9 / 26.2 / 21.2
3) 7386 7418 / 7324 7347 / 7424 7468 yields 0.15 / 26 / 22.2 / 25.1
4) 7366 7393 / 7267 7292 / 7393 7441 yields -0.06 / 25.6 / 25.1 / 23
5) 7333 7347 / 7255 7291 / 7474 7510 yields -0.06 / 24.9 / 26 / 24.1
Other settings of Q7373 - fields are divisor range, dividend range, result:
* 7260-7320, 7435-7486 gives 0.98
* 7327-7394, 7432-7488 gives 0.97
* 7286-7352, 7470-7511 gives 0.95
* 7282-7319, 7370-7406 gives 0.95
